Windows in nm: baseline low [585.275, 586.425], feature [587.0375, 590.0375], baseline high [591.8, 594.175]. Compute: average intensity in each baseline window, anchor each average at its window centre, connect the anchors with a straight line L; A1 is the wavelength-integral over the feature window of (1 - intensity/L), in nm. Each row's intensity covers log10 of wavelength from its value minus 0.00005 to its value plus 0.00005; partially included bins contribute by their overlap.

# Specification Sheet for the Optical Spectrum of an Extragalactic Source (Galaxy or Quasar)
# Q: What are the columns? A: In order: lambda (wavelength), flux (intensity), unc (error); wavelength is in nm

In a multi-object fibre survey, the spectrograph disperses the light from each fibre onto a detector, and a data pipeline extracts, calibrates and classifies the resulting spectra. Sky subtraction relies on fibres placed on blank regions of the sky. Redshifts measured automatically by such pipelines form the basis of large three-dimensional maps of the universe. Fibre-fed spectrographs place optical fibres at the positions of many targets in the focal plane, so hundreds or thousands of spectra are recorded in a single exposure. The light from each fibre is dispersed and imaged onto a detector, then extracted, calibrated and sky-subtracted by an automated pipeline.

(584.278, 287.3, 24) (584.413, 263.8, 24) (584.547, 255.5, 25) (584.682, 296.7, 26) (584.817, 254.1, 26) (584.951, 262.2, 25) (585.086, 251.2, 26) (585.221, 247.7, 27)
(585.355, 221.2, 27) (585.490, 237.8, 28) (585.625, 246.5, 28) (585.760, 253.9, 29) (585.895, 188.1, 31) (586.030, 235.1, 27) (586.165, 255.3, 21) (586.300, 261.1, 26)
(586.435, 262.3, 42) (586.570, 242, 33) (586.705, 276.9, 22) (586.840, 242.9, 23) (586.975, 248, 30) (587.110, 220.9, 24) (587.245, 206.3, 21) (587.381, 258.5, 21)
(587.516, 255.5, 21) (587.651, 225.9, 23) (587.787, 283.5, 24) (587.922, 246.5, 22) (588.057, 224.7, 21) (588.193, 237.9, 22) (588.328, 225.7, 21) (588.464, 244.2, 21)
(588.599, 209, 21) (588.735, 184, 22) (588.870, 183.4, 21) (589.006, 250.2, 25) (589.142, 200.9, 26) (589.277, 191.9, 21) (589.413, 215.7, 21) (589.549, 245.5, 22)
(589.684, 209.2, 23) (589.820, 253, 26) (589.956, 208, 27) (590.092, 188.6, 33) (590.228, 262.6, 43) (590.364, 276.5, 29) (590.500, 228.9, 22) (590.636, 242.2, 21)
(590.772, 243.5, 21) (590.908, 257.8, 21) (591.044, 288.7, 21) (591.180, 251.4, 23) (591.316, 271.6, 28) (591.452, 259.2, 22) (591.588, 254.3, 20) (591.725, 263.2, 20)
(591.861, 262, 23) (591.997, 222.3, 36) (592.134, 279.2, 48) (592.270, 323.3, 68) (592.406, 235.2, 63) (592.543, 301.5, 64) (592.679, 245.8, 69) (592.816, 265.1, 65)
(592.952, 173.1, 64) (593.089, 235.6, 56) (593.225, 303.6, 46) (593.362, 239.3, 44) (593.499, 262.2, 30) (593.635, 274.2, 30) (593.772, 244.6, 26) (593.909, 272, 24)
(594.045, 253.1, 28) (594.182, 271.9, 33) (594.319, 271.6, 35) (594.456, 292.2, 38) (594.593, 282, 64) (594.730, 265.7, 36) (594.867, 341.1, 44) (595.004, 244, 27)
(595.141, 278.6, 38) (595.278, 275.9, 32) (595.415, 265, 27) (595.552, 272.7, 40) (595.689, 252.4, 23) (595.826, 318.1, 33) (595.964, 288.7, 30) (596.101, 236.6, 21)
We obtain 0.24 nm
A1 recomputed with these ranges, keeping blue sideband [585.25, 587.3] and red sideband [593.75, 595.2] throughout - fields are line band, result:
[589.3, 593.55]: 0.20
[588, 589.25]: 0.17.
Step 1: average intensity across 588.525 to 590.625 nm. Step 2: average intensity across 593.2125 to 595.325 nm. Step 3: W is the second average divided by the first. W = 1.23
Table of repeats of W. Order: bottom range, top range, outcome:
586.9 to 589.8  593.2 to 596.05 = 1.20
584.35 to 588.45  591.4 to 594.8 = 1.06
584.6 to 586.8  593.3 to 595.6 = 1.09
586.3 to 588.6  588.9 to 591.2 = 0.97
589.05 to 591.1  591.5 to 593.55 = 1.10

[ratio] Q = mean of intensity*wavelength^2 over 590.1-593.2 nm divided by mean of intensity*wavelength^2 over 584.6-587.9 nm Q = 1.05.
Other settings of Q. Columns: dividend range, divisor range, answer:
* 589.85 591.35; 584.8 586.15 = 1.05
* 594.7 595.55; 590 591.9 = 1.12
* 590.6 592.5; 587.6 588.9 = 1.16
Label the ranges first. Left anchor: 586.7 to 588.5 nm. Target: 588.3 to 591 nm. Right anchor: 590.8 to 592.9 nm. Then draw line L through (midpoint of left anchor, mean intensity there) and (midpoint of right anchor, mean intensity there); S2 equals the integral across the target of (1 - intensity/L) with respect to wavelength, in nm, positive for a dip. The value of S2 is 0.28 nm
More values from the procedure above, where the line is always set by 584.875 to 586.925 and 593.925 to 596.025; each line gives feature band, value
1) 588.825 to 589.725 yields 0.15 nm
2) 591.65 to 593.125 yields 0.07 nm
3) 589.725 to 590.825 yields 0.10 nm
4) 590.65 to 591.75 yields 0.02 nm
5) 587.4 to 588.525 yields 0.04 nm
